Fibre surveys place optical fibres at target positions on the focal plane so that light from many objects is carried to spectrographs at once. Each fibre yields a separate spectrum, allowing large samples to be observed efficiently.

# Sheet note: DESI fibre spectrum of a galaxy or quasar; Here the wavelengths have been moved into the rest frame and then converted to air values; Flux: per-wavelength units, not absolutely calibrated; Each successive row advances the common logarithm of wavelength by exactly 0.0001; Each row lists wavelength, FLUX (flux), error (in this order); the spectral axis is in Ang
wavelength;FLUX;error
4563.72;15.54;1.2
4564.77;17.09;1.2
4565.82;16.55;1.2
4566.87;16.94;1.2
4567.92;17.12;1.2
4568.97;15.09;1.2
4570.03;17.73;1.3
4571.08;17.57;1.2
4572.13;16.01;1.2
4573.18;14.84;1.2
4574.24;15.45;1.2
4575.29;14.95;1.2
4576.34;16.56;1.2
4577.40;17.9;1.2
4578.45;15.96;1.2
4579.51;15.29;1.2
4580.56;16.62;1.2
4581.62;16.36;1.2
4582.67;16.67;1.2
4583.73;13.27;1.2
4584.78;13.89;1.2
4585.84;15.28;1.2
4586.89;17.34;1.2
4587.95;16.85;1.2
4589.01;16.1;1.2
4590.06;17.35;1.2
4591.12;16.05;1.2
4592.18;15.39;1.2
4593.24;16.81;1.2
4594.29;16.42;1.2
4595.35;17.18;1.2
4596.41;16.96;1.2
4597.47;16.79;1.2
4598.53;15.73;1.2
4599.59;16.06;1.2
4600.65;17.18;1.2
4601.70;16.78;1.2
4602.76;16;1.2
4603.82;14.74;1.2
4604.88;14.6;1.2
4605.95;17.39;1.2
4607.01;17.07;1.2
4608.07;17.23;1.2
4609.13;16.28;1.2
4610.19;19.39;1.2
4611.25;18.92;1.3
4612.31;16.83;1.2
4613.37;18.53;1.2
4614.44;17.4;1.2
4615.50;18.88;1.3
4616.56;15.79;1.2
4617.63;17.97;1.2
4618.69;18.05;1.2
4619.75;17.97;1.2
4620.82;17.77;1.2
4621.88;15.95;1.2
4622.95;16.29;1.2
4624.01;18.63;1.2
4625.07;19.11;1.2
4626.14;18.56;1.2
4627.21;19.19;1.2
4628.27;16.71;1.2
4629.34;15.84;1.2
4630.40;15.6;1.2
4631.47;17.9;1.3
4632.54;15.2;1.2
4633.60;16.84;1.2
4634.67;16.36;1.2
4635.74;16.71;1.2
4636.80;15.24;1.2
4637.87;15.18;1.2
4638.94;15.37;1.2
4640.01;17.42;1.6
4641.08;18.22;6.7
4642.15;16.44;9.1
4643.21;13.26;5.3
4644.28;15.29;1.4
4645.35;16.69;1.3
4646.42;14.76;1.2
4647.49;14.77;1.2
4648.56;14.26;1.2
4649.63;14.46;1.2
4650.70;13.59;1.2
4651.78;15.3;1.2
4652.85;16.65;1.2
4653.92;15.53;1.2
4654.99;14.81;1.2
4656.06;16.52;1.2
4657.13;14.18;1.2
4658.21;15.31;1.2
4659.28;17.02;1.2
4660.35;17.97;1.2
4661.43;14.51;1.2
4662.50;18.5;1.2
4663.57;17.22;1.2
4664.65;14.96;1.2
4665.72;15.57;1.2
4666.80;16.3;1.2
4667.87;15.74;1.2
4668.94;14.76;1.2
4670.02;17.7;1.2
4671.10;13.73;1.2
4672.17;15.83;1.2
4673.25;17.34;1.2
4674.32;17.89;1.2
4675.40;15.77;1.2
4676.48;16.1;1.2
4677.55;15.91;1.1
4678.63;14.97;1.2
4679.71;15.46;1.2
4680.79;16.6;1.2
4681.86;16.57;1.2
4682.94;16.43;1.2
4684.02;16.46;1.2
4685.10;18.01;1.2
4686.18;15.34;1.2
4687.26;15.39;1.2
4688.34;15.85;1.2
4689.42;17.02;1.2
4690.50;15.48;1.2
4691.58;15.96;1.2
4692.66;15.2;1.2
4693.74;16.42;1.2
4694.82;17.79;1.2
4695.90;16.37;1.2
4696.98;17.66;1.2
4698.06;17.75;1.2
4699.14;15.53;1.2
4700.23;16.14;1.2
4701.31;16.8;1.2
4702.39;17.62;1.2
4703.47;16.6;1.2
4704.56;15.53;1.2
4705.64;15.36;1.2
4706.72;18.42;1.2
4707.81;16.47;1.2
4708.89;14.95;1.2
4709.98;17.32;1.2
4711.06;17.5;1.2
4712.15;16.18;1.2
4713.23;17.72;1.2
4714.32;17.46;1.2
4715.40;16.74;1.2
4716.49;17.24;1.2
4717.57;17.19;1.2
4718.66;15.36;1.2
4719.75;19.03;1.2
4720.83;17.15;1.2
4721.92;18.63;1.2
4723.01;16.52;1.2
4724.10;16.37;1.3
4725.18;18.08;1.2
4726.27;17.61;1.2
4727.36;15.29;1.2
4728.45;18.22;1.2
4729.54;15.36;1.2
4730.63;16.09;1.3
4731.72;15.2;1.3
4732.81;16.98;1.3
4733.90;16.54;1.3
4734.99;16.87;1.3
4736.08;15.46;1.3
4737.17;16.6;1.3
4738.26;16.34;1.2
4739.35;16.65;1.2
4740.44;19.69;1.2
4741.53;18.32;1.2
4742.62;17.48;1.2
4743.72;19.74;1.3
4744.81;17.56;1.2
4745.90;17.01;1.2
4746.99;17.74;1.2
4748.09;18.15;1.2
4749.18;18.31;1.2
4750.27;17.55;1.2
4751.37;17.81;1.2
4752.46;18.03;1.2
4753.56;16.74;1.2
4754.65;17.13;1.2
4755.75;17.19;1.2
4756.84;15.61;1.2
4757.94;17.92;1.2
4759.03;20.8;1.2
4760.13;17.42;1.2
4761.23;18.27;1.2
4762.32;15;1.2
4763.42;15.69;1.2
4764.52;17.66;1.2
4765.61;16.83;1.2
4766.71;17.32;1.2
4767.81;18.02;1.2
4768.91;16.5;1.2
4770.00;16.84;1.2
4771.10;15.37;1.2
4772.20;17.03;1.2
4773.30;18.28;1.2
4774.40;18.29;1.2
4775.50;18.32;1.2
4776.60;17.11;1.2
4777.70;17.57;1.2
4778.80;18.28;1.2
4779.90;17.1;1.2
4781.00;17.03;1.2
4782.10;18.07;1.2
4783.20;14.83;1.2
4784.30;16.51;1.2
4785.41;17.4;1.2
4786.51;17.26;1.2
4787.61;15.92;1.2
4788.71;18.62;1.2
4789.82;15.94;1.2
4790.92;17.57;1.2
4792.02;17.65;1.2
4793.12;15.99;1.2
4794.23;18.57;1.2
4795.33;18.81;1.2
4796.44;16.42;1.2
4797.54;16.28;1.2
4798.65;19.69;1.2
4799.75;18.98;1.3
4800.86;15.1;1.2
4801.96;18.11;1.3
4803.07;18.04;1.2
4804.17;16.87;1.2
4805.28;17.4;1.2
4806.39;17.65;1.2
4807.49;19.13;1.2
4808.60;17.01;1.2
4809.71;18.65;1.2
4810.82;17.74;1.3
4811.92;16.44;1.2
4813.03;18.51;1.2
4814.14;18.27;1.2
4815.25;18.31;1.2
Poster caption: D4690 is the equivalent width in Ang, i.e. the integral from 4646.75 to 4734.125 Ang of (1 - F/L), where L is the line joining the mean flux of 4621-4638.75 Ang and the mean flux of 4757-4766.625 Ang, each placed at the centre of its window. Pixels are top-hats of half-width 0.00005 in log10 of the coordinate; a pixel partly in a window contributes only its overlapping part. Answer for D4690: 3.86 Ang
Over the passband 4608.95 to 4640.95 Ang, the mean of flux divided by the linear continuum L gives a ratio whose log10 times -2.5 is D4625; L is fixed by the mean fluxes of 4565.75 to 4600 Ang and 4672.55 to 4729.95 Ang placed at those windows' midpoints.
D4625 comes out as -0.06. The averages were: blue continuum 16.2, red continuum 16.6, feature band 17.2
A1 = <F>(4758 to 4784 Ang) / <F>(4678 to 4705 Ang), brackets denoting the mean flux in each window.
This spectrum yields 1.06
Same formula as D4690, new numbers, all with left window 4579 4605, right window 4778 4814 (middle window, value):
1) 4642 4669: 1.6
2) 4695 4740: 0.4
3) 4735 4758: -0.5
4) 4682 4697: 0.4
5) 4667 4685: 0.6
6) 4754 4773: 0.1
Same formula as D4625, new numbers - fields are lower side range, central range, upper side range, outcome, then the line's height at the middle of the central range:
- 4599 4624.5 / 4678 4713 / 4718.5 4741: 0.035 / 17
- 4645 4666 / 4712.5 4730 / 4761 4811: -0.042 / 16.5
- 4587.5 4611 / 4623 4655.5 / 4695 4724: 0.037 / 16.7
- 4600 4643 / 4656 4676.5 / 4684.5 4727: 0.049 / 16.9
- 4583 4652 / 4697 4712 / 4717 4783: 0.023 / 17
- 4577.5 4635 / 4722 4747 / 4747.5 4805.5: 0.010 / 17.2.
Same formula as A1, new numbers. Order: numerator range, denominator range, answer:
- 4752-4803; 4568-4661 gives 1.05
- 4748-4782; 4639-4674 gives 1.10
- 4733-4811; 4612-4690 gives 1.07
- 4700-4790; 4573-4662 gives 1.05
